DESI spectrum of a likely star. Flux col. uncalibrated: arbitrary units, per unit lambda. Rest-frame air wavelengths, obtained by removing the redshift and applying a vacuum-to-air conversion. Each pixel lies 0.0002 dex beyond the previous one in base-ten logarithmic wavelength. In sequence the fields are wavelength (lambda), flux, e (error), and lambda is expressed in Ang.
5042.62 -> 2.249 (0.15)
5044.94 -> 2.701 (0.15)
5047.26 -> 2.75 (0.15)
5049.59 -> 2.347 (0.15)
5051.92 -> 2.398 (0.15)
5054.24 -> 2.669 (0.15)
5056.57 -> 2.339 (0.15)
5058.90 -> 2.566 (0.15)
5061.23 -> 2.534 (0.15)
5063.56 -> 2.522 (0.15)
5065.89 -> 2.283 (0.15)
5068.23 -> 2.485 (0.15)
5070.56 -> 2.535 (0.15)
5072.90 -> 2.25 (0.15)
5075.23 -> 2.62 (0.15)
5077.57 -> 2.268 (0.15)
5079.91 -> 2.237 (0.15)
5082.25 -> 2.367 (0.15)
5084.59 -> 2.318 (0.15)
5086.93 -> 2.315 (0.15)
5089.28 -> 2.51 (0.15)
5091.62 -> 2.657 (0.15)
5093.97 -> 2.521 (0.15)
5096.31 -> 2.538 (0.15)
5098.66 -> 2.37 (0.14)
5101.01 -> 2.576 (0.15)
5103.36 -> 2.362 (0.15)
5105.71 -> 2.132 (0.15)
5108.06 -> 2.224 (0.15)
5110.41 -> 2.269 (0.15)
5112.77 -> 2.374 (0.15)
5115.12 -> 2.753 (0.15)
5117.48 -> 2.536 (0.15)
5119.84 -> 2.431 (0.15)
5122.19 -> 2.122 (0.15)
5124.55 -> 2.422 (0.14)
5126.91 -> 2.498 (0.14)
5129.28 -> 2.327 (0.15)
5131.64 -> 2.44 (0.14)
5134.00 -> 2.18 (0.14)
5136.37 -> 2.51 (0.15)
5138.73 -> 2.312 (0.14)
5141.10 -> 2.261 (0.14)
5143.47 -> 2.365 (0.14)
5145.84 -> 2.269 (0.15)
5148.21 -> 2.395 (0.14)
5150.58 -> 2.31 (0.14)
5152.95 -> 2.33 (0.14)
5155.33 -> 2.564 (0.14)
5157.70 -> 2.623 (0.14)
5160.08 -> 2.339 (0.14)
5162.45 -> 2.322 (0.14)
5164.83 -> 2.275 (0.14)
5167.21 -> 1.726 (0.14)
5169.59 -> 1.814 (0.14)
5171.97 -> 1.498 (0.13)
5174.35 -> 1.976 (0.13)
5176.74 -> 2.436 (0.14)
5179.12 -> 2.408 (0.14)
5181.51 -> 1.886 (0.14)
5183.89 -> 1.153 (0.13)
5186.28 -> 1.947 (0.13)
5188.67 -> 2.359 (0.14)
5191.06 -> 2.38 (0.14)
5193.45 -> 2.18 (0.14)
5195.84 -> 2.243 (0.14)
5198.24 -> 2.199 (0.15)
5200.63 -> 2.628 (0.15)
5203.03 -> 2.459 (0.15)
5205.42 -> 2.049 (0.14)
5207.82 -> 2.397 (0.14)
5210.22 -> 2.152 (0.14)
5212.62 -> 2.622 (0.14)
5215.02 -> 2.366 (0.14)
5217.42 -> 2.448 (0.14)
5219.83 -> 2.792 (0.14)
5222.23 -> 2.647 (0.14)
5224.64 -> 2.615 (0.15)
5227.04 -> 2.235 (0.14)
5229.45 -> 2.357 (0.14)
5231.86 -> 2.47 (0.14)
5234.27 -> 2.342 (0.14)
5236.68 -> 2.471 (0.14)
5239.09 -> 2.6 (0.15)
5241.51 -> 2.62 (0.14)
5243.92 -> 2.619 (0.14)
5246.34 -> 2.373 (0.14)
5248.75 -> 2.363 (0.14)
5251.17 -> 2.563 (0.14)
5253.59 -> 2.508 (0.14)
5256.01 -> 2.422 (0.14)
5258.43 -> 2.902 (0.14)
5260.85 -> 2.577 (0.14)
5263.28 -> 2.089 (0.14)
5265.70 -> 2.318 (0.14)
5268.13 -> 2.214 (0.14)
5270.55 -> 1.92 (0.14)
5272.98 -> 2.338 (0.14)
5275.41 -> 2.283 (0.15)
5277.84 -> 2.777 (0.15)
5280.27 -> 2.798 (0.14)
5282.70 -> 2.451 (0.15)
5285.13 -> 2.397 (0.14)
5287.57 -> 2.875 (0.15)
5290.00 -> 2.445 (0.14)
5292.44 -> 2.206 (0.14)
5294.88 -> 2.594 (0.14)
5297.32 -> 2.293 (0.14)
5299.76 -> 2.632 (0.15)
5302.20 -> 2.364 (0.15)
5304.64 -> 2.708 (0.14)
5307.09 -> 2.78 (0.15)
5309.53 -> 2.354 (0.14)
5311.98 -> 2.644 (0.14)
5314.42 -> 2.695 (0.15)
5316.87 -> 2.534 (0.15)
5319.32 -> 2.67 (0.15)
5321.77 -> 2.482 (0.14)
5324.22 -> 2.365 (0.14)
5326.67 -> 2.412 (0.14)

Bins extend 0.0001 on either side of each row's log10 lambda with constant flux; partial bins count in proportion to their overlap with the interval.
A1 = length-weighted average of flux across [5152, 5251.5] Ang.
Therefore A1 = 2.3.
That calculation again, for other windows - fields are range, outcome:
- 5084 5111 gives 2.4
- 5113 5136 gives 2.41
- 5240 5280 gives 2.44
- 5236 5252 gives 2.52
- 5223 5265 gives 2.48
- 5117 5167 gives 2.36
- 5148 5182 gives 2.19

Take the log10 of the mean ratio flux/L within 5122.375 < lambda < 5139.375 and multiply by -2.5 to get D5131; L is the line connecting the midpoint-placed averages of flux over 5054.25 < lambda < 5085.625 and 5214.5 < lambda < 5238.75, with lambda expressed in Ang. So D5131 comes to 0.03 mag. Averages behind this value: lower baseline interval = 2.42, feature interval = 2.37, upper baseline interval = 2.48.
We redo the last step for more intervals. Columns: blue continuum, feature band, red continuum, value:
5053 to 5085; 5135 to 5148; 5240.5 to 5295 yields 0.04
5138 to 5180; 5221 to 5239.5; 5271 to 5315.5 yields -0.03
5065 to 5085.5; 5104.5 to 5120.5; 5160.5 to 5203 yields -0.05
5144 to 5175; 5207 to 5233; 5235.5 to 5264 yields -0.02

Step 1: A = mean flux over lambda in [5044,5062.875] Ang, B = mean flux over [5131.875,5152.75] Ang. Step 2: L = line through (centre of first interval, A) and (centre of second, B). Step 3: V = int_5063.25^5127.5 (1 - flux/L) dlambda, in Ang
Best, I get 0.8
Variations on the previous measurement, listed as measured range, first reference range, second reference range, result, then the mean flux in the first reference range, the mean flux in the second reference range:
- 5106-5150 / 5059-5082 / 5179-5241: 0.28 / 2.42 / 2.33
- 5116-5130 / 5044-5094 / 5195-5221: 0.21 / 2.46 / 2.4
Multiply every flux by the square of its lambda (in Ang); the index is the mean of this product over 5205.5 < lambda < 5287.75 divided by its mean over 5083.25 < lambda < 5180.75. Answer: 1.1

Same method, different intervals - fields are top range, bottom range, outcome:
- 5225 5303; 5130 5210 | 1.15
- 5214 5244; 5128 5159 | 1.09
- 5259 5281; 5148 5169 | 1.08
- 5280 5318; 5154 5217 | 1.21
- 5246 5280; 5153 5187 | 1.20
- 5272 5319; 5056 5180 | 1.16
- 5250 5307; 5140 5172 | 1.15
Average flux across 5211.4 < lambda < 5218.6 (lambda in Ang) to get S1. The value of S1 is 2.48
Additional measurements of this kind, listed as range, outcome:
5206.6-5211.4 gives 2.27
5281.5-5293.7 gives 2.47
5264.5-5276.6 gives 2.21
